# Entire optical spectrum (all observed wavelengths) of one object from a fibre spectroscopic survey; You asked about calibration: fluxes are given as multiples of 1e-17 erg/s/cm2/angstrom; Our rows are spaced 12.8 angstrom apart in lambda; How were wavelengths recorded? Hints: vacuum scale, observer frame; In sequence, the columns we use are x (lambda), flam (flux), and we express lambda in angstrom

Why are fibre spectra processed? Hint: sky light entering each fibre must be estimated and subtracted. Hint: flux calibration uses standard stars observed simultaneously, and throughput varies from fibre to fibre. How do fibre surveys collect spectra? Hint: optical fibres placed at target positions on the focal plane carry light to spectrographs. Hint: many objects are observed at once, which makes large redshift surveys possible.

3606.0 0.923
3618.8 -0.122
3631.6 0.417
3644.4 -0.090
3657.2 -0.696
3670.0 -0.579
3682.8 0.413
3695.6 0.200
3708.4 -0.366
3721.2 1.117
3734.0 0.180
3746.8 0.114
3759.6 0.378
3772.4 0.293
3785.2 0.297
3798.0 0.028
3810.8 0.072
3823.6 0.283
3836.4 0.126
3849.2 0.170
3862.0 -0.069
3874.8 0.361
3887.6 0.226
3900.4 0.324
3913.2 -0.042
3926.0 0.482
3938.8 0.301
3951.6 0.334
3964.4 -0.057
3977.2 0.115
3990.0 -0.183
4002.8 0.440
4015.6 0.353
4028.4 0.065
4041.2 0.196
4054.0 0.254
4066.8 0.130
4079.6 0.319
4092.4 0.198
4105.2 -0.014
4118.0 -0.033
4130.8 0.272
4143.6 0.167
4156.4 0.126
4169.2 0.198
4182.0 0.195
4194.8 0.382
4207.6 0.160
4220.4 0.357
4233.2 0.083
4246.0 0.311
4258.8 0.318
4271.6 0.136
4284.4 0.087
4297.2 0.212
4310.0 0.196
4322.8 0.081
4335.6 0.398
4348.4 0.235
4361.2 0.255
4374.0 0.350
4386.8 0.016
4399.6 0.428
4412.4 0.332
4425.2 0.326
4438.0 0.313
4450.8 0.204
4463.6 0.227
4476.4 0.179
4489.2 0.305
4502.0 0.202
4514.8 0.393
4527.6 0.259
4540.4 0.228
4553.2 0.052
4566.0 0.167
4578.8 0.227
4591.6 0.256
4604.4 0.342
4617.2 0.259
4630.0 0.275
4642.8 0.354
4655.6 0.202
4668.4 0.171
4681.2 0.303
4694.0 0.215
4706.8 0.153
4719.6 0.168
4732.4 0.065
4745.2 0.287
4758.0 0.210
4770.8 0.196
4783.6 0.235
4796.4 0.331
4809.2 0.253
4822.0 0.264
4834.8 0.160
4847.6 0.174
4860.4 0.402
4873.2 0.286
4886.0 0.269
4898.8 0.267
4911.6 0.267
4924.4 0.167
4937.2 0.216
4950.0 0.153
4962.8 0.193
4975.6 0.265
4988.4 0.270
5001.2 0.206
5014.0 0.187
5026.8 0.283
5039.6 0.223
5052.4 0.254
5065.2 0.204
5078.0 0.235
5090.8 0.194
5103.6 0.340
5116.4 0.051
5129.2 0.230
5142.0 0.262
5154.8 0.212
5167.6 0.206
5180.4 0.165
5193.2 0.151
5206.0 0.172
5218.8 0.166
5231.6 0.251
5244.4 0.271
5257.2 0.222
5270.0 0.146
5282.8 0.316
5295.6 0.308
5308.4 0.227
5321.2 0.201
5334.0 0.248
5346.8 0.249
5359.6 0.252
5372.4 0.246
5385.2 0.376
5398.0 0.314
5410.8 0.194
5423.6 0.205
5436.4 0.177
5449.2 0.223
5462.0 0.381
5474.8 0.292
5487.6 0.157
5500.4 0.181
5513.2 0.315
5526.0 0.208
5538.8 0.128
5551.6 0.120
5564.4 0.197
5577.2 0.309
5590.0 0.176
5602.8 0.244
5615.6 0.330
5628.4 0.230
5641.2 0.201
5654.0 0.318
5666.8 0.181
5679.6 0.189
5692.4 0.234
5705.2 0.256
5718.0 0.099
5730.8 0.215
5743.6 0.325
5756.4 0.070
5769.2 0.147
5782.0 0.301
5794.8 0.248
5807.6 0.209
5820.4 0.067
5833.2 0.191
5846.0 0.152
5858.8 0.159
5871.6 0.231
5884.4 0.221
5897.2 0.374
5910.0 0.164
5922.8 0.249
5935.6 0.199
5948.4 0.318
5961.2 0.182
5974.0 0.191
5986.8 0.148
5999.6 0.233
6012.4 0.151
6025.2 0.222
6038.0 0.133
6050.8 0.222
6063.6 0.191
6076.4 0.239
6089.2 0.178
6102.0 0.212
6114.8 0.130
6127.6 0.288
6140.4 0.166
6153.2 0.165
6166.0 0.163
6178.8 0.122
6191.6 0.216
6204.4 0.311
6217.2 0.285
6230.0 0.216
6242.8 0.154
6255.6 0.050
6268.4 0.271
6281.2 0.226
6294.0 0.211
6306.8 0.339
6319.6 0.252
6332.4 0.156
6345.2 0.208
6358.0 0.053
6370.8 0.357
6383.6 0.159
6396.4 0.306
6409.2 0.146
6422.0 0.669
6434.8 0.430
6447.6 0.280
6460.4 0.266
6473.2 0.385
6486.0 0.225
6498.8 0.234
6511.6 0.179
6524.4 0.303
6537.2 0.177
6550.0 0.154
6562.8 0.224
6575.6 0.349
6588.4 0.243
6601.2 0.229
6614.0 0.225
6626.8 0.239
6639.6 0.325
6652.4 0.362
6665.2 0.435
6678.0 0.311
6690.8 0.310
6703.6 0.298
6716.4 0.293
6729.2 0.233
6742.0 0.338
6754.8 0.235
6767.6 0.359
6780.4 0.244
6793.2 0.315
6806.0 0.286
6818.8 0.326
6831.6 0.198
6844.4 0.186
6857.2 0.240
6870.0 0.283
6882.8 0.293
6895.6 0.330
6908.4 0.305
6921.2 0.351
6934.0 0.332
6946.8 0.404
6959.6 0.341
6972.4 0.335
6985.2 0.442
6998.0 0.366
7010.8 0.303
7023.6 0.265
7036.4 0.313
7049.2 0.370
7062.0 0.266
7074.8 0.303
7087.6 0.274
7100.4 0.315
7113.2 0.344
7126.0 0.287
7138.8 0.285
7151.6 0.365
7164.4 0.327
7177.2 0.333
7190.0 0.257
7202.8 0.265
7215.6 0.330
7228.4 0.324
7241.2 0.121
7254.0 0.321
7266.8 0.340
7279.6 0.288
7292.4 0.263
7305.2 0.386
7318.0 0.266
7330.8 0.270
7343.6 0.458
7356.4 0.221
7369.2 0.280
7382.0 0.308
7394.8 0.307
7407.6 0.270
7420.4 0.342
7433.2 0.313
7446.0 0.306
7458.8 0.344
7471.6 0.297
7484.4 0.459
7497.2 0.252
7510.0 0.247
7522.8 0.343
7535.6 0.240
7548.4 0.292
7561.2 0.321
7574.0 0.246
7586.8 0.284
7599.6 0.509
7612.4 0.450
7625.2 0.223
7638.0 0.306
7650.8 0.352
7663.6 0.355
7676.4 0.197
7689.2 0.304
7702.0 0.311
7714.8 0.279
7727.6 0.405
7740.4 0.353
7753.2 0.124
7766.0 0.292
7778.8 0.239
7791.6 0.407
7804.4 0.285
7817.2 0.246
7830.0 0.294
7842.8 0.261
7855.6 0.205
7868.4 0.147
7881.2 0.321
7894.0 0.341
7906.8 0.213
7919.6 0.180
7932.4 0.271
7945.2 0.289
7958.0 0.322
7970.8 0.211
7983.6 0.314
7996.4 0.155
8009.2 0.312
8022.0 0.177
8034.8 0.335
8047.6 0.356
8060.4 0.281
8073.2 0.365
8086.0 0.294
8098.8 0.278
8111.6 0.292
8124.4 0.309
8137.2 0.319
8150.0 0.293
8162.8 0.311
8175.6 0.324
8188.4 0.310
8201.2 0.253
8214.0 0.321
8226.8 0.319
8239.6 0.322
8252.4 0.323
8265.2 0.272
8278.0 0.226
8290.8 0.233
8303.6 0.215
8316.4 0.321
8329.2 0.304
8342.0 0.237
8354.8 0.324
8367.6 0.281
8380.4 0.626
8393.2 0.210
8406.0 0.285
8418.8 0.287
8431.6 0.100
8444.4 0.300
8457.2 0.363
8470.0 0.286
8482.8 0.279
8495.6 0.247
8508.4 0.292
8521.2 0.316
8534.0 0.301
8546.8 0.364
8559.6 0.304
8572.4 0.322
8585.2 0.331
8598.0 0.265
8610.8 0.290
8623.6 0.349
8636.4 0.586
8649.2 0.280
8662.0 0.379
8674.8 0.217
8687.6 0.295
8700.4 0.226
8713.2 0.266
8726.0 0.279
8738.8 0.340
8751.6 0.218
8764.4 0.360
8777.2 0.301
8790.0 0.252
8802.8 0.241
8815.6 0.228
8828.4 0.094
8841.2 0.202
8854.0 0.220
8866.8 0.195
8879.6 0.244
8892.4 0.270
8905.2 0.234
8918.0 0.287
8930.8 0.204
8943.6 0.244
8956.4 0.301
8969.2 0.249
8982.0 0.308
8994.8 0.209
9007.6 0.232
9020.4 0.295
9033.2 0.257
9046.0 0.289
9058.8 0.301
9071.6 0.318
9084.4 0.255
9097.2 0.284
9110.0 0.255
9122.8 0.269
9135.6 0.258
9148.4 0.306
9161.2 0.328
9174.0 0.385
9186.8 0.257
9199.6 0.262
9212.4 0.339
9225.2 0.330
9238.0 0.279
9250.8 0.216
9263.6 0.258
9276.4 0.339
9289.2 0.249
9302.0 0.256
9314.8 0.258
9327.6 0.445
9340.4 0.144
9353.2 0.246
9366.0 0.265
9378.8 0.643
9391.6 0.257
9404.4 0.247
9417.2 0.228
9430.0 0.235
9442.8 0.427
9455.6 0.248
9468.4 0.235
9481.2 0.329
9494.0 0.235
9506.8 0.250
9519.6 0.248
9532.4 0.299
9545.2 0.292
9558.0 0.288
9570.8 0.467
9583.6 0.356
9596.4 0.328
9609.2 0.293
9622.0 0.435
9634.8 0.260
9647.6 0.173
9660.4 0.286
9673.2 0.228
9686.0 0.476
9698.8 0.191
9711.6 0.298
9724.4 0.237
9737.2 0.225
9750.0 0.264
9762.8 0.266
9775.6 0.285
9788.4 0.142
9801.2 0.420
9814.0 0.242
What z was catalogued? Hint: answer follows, 0.723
